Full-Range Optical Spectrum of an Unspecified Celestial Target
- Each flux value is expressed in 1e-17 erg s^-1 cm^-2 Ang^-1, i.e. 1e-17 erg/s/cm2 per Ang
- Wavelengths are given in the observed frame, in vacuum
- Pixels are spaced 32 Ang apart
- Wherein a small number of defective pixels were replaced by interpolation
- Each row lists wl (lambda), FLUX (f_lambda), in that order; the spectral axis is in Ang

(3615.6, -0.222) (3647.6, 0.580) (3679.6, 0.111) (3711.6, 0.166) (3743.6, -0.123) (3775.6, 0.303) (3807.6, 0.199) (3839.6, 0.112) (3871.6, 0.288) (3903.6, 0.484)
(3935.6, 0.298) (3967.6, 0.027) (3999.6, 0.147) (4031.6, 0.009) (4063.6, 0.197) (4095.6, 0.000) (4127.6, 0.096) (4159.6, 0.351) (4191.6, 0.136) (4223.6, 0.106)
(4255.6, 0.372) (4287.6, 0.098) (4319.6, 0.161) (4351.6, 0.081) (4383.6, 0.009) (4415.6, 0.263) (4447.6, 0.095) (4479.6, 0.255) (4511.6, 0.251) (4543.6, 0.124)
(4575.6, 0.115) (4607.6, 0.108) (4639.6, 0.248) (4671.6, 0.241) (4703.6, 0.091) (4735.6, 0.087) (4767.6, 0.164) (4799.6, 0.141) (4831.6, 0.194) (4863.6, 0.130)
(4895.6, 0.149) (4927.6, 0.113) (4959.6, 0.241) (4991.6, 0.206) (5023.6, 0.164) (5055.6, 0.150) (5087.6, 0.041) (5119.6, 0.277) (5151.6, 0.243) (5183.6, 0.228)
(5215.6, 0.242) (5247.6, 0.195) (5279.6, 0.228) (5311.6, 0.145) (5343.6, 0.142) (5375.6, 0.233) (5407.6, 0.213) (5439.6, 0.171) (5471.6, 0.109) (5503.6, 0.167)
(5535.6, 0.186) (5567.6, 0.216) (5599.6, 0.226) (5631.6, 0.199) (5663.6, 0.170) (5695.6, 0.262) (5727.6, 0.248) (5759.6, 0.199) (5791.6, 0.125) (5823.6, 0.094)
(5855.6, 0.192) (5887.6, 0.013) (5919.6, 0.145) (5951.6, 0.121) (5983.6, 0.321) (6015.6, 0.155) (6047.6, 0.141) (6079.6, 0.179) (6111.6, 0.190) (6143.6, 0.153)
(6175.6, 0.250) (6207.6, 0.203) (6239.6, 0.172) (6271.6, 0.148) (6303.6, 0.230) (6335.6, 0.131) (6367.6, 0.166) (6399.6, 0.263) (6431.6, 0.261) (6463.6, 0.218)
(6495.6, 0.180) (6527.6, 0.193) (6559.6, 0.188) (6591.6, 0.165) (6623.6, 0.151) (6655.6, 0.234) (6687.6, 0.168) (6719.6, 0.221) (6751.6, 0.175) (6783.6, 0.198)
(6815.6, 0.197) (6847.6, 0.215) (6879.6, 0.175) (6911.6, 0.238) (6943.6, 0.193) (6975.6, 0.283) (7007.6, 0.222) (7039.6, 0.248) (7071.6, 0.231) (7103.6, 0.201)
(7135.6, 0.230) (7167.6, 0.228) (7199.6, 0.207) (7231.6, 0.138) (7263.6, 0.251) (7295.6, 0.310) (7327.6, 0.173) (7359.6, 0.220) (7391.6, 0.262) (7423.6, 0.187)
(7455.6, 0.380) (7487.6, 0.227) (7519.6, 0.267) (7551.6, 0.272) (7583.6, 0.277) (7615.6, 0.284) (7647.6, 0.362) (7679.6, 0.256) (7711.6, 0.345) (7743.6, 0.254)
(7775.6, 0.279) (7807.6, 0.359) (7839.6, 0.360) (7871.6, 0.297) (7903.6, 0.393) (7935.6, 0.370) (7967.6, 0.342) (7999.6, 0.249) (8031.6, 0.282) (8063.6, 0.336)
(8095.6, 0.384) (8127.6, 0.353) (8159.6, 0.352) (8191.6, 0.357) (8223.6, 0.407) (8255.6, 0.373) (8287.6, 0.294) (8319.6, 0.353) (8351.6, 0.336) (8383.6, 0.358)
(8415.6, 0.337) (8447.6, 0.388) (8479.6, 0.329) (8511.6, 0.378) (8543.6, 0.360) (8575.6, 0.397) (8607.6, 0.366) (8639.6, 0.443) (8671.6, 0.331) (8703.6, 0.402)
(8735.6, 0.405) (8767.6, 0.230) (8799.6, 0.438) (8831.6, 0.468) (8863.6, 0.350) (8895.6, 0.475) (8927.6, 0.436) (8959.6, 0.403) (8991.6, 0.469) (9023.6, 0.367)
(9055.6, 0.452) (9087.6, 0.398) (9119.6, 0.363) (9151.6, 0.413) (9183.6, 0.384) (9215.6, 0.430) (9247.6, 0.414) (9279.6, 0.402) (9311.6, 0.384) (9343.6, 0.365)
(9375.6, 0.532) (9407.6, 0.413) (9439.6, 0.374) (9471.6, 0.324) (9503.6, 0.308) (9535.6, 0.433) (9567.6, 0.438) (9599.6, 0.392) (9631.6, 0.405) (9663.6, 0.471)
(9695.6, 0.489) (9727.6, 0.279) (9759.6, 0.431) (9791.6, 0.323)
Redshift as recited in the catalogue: 0.954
